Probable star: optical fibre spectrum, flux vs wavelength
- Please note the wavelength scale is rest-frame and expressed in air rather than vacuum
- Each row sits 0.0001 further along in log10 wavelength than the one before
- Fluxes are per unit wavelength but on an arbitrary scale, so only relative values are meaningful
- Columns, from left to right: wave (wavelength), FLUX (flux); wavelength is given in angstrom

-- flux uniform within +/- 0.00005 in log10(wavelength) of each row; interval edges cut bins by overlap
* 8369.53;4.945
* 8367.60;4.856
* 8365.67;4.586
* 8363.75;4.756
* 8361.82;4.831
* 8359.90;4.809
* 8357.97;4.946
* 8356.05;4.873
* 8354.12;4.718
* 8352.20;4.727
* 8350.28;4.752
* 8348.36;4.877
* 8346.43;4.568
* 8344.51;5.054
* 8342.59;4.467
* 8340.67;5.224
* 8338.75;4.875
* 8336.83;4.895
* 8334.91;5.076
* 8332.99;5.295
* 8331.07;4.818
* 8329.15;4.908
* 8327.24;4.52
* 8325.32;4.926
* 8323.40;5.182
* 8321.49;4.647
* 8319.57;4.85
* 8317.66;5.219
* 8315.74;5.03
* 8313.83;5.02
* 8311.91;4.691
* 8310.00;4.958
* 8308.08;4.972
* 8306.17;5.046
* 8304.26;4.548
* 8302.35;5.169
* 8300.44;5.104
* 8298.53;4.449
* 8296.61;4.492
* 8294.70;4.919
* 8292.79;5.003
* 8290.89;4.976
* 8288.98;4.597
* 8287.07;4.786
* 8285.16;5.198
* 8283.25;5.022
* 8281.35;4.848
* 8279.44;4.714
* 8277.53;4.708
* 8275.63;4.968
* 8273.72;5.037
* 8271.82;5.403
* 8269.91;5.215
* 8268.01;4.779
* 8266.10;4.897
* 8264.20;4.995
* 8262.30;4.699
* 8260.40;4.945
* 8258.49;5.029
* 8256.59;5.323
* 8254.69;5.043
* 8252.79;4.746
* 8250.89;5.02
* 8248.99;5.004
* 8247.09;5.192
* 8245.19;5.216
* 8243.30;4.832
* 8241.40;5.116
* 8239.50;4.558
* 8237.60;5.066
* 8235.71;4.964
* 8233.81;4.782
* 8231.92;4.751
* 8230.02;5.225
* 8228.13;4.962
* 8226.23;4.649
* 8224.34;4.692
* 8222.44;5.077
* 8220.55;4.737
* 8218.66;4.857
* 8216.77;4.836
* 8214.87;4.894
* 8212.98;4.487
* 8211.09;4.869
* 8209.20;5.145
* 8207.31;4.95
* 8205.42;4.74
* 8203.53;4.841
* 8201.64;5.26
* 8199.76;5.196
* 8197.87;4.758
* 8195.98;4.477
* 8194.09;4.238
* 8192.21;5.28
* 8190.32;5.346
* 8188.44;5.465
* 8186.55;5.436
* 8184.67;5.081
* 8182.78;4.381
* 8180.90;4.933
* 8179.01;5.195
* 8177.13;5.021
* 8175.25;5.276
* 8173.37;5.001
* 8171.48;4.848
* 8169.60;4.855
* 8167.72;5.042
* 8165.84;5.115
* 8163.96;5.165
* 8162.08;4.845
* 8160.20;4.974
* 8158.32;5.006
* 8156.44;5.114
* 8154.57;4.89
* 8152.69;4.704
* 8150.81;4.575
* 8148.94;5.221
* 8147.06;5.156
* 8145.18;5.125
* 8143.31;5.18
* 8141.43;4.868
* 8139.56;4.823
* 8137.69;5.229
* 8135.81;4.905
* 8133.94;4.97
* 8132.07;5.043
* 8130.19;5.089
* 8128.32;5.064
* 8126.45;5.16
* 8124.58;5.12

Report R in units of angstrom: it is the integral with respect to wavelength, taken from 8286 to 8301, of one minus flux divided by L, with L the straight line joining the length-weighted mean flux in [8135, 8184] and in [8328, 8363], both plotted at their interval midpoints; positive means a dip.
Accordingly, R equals 0.4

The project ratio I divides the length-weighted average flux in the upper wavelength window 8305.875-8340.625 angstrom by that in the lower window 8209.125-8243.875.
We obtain 1.0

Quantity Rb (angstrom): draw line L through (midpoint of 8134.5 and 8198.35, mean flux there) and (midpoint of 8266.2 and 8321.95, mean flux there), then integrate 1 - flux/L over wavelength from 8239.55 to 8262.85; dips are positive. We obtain -0.31 angstrom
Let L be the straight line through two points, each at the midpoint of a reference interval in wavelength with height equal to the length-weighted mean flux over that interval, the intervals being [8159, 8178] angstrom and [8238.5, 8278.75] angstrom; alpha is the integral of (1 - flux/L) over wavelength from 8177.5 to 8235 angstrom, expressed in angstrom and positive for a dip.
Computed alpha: 0.9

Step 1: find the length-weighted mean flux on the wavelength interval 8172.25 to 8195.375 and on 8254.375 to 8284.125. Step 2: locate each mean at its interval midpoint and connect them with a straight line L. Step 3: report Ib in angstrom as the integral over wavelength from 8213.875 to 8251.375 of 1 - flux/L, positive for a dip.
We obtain 0.6 angstrom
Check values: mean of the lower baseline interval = 5.04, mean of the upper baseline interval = 4.97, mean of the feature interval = 4.92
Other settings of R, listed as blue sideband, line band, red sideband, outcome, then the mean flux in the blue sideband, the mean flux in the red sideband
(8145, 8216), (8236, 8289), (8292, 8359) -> -0.55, 4.97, 4.88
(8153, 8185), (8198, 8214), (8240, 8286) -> 0.18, 4.98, 4.99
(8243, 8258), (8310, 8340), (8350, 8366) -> -0.39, 5.06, 4.79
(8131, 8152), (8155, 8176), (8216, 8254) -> -0.15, 5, 4.92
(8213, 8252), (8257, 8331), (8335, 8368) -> -0.70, 4.91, 4.82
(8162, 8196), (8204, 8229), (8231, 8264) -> 0.74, 5.02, 4.96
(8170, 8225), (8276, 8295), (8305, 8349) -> 0.18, 4.94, 4.92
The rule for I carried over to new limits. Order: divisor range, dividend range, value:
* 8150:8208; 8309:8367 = 0.98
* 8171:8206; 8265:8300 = 0.98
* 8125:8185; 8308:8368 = 0.98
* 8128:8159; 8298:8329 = 0.98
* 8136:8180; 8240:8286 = 1.00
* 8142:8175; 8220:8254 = 0.99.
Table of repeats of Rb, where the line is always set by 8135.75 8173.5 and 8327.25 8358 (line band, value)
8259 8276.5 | -0.29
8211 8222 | 0.35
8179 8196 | -0.12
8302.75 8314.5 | 0.01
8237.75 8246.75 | -0.06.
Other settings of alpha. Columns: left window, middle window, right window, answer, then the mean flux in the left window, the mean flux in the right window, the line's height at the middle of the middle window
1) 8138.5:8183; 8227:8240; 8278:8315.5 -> 0.0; 4.98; 4.87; 4.92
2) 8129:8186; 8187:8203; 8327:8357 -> -0.2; 4.99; 4.86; 4.96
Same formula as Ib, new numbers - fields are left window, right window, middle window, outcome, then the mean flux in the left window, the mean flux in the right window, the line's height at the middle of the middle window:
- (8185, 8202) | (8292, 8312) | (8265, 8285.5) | -0.3 angstrom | 5.05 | 4.85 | 4.9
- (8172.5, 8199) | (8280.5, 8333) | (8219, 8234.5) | 0.3 angstrom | 4.99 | 4.89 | 4.96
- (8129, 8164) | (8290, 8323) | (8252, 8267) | -0.1 angstrom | 4.99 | 4.89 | 4.92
